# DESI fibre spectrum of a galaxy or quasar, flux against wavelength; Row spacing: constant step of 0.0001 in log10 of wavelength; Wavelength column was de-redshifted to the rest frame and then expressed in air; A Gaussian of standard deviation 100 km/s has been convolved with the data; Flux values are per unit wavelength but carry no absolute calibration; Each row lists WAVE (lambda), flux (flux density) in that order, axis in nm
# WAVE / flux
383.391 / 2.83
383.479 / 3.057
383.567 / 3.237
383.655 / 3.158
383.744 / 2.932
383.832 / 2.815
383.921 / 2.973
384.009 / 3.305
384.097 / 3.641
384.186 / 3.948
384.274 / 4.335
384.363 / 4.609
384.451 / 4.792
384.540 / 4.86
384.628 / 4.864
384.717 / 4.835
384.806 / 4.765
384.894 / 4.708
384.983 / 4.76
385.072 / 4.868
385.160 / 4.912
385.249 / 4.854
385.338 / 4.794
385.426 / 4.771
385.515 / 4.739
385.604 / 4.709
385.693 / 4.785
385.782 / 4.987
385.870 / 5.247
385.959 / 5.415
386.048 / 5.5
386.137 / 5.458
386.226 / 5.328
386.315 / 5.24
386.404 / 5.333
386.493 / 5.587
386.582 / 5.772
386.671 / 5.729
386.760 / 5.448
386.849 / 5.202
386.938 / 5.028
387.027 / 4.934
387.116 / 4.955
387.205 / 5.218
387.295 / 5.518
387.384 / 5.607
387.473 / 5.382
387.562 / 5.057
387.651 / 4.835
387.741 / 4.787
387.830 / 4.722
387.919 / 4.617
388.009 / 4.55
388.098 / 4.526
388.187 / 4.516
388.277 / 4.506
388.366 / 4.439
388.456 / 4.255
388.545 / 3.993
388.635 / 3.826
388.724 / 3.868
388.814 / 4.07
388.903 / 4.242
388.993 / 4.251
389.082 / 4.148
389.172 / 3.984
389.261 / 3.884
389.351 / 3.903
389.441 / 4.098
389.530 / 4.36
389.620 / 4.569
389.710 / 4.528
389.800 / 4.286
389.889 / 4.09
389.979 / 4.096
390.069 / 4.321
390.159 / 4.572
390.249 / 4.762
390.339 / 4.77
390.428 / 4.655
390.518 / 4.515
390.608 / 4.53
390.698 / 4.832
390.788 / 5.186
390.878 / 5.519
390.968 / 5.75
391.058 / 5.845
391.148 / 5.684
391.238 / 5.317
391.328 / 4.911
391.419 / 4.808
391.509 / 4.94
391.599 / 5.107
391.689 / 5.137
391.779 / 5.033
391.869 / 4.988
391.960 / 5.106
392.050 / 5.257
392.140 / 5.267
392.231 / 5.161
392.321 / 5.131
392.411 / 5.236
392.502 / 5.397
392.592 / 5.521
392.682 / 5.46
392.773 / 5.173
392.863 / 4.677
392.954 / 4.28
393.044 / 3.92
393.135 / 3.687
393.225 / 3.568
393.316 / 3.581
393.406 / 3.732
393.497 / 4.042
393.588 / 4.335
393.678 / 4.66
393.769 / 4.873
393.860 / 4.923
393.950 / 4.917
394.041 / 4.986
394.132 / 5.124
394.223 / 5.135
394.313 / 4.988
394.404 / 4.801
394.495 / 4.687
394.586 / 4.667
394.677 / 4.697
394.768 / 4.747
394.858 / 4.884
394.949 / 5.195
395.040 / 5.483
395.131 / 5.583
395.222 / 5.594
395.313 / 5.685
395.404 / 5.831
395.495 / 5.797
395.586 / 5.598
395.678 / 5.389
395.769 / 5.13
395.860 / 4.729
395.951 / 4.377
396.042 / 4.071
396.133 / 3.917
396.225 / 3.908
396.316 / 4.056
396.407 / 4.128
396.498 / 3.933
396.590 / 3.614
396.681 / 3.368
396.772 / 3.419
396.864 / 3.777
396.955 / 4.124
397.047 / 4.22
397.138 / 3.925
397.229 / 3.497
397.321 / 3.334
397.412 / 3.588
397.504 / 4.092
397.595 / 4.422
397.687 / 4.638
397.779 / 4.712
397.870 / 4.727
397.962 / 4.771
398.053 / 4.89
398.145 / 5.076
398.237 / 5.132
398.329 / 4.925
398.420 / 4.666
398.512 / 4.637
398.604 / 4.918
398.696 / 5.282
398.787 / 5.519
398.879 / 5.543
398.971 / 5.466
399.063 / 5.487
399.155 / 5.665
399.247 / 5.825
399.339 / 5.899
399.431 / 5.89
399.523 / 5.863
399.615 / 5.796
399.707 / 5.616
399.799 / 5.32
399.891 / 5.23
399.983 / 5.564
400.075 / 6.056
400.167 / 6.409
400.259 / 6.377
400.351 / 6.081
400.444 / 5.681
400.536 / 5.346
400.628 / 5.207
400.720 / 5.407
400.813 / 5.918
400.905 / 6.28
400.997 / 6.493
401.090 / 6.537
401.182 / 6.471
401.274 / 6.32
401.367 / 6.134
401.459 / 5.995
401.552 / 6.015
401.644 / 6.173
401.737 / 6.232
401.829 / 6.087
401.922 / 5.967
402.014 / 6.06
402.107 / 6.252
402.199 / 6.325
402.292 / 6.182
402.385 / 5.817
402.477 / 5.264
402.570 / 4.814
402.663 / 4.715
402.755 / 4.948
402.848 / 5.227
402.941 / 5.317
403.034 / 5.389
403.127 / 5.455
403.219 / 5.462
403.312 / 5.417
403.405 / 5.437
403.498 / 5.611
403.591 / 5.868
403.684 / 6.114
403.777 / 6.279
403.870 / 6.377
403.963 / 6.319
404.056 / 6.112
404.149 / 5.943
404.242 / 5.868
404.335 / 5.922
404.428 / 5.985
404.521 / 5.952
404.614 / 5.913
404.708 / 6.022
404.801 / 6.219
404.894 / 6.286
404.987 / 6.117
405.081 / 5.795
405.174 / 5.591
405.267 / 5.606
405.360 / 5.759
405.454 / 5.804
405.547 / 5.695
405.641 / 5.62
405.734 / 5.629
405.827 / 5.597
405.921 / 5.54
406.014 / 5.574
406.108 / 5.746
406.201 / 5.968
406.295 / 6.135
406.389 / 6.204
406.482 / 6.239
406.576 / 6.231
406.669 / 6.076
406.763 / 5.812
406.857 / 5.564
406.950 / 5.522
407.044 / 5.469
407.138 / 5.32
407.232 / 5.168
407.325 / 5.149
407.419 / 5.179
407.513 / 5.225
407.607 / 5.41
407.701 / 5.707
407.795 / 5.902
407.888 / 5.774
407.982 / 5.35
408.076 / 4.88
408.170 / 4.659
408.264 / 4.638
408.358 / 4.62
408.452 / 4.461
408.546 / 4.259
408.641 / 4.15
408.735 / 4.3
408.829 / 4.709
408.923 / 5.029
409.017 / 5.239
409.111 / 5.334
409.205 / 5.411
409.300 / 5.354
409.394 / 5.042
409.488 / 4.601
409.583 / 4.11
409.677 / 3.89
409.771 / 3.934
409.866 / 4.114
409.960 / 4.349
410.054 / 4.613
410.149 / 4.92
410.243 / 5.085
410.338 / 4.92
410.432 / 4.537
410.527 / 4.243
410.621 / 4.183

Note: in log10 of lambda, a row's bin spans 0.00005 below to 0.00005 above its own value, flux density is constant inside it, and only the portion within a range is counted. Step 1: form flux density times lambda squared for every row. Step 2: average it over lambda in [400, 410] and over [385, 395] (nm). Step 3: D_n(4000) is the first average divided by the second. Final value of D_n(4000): 1.25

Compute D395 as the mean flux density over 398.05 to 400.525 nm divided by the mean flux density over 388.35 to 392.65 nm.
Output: 1.17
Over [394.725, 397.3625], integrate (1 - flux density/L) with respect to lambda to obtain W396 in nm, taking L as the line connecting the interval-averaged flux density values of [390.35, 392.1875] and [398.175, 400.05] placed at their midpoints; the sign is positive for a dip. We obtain 0.38 nm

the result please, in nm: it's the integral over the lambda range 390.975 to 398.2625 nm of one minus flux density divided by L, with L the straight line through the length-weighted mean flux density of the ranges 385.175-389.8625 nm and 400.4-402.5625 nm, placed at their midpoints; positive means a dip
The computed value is 0.907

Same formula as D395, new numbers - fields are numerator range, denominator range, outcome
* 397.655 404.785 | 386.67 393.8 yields 1.21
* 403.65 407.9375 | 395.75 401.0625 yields 1.18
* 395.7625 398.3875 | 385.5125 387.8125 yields 0.81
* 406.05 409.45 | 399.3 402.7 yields 0.90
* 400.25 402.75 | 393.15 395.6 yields 1.21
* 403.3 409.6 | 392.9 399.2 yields 1.20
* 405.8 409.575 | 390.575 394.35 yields 1.08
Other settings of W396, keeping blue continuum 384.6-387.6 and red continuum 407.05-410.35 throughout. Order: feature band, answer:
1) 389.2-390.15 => 0.16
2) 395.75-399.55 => 0.31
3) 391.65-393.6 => 0.13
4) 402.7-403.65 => -0.09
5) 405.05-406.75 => -0.31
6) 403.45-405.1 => -0.37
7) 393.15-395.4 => 0.11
